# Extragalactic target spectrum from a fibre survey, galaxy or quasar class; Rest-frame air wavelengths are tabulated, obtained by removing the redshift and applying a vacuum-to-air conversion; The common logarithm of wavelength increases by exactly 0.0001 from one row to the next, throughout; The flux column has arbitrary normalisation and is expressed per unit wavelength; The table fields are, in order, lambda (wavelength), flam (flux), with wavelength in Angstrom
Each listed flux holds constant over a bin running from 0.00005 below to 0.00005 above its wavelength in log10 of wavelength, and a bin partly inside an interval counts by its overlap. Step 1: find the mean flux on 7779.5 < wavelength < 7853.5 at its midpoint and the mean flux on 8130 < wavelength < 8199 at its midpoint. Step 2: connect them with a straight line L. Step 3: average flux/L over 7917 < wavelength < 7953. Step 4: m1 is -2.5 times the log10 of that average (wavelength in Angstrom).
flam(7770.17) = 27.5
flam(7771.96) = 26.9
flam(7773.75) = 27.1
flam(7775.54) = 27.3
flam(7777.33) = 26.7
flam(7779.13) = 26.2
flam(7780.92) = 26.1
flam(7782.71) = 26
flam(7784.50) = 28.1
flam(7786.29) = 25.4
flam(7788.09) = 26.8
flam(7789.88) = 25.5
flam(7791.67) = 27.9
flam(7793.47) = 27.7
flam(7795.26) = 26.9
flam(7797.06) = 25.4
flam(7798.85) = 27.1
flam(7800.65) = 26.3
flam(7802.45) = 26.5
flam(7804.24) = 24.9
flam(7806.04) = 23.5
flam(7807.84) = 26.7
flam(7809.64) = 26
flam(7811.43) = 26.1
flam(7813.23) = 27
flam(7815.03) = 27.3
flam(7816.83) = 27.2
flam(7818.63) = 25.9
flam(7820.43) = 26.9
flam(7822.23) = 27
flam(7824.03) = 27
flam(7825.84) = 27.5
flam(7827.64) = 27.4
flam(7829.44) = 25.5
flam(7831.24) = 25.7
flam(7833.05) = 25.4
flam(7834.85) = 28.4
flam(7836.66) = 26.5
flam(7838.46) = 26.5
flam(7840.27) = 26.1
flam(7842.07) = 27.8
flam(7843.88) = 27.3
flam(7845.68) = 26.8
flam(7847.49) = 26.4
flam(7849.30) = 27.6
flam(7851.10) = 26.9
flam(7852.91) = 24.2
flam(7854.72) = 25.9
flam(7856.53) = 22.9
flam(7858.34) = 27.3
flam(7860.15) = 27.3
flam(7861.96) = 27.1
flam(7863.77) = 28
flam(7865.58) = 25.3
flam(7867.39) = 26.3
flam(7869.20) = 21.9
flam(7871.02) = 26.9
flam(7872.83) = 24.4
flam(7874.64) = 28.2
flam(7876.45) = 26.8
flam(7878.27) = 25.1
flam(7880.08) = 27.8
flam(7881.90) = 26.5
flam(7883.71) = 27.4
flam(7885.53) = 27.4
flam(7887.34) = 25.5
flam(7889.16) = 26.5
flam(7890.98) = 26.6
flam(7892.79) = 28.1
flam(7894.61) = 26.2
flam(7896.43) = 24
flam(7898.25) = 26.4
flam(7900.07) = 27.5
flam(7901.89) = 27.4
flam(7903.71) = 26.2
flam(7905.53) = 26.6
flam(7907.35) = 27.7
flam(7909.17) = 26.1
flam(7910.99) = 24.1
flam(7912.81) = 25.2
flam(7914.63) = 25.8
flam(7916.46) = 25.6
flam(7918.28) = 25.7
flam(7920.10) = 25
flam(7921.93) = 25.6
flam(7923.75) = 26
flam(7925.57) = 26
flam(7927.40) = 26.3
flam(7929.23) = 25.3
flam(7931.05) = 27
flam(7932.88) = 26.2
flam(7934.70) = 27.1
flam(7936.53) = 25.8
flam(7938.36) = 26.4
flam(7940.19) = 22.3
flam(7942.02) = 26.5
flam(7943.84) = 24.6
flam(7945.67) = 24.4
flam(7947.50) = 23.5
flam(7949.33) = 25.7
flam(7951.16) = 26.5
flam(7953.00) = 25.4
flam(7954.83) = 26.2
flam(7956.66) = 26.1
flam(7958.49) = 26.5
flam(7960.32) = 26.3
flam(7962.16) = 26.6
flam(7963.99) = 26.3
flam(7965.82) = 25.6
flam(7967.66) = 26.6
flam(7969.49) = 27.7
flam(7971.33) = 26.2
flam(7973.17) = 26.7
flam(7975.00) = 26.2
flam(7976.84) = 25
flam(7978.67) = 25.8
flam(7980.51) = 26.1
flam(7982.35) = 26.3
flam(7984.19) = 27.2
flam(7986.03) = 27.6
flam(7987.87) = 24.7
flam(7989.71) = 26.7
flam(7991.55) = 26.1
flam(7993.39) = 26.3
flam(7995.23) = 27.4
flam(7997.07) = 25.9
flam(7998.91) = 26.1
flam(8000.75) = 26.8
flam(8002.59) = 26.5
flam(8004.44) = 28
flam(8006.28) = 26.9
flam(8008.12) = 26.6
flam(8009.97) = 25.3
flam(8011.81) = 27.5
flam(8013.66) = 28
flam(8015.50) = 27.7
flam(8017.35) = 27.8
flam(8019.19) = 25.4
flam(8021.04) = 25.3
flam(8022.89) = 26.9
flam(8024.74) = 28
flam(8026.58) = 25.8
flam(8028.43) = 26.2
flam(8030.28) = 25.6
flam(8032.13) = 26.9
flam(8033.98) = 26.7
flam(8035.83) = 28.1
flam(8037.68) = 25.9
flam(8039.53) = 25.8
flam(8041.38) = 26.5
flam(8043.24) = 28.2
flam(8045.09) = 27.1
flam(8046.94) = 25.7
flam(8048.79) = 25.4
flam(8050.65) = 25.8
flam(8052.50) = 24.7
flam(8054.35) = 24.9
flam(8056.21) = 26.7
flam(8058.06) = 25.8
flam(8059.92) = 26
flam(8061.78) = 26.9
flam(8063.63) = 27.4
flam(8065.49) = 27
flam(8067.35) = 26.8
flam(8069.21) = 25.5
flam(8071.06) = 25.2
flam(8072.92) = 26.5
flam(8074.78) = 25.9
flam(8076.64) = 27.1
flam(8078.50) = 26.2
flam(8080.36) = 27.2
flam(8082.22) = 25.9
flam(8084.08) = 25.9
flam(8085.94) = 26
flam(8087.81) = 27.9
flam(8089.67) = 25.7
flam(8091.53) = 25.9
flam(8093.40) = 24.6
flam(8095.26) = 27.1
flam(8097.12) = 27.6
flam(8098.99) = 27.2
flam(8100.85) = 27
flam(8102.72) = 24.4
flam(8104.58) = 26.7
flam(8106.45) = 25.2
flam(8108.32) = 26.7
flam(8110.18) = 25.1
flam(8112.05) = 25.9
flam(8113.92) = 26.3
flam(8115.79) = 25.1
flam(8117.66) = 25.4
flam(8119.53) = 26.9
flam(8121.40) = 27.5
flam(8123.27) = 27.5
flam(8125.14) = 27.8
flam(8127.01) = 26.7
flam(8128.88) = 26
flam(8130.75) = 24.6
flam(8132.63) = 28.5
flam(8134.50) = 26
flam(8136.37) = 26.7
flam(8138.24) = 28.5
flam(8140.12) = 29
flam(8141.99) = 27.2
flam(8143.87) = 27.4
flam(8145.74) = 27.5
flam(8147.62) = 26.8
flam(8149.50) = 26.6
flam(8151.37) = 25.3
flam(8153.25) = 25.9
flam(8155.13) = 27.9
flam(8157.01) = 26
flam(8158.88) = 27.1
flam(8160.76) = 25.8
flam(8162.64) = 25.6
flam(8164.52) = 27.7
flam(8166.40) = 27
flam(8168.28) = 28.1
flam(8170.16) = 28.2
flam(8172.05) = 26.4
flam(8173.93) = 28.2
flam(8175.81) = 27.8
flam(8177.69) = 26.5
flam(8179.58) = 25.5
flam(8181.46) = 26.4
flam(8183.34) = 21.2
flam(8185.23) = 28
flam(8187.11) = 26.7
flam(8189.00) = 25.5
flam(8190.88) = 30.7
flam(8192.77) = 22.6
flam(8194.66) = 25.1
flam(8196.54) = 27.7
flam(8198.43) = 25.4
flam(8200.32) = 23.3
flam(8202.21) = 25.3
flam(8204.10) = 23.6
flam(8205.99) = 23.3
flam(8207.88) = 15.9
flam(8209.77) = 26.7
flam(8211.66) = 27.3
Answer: 0.04 mag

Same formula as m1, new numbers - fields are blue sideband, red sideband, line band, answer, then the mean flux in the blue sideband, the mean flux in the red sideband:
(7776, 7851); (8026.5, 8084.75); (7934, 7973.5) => 0.02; 26.6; 26.3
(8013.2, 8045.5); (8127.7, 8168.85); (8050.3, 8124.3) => 0.02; 26.7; 26.9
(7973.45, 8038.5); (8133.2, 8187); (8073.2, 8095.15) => 0.02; 26.6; 26.8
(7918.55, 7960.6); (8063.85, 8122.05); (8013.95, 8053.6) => -0.02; 25.7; 26.2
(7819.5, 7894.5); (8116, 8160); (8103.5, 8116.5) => 0.04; 26.5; 26.9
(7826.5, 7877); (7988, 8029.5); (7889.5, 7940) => 0.01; 26.3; 26.7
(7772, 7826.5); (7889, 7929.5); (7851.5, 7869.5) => 0.02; 26.5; 26.1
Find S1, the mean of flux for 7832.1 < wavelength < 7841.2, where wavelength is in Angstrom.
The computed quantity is 26.6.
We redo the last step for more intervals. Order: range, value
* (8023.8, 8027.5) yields 26.9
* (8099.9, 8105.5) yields 26.1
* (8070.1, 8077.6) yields 26.2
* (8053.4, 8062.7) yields 26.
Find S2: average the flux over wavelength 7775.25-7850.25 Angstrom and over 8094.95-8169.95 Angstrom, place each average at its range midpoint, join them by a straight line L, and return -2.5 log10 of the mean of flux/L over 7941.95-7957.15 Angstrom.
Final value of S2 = 0.053 mag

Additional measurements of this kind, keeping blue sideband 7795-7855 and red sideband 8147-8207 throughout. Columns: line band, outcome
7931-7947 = 0.04 mag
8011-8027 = -0.03 mag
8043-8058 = 0.01 mag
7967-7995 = 0.00 mag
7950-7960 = 0.01 mag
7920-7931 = 0.02 mag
